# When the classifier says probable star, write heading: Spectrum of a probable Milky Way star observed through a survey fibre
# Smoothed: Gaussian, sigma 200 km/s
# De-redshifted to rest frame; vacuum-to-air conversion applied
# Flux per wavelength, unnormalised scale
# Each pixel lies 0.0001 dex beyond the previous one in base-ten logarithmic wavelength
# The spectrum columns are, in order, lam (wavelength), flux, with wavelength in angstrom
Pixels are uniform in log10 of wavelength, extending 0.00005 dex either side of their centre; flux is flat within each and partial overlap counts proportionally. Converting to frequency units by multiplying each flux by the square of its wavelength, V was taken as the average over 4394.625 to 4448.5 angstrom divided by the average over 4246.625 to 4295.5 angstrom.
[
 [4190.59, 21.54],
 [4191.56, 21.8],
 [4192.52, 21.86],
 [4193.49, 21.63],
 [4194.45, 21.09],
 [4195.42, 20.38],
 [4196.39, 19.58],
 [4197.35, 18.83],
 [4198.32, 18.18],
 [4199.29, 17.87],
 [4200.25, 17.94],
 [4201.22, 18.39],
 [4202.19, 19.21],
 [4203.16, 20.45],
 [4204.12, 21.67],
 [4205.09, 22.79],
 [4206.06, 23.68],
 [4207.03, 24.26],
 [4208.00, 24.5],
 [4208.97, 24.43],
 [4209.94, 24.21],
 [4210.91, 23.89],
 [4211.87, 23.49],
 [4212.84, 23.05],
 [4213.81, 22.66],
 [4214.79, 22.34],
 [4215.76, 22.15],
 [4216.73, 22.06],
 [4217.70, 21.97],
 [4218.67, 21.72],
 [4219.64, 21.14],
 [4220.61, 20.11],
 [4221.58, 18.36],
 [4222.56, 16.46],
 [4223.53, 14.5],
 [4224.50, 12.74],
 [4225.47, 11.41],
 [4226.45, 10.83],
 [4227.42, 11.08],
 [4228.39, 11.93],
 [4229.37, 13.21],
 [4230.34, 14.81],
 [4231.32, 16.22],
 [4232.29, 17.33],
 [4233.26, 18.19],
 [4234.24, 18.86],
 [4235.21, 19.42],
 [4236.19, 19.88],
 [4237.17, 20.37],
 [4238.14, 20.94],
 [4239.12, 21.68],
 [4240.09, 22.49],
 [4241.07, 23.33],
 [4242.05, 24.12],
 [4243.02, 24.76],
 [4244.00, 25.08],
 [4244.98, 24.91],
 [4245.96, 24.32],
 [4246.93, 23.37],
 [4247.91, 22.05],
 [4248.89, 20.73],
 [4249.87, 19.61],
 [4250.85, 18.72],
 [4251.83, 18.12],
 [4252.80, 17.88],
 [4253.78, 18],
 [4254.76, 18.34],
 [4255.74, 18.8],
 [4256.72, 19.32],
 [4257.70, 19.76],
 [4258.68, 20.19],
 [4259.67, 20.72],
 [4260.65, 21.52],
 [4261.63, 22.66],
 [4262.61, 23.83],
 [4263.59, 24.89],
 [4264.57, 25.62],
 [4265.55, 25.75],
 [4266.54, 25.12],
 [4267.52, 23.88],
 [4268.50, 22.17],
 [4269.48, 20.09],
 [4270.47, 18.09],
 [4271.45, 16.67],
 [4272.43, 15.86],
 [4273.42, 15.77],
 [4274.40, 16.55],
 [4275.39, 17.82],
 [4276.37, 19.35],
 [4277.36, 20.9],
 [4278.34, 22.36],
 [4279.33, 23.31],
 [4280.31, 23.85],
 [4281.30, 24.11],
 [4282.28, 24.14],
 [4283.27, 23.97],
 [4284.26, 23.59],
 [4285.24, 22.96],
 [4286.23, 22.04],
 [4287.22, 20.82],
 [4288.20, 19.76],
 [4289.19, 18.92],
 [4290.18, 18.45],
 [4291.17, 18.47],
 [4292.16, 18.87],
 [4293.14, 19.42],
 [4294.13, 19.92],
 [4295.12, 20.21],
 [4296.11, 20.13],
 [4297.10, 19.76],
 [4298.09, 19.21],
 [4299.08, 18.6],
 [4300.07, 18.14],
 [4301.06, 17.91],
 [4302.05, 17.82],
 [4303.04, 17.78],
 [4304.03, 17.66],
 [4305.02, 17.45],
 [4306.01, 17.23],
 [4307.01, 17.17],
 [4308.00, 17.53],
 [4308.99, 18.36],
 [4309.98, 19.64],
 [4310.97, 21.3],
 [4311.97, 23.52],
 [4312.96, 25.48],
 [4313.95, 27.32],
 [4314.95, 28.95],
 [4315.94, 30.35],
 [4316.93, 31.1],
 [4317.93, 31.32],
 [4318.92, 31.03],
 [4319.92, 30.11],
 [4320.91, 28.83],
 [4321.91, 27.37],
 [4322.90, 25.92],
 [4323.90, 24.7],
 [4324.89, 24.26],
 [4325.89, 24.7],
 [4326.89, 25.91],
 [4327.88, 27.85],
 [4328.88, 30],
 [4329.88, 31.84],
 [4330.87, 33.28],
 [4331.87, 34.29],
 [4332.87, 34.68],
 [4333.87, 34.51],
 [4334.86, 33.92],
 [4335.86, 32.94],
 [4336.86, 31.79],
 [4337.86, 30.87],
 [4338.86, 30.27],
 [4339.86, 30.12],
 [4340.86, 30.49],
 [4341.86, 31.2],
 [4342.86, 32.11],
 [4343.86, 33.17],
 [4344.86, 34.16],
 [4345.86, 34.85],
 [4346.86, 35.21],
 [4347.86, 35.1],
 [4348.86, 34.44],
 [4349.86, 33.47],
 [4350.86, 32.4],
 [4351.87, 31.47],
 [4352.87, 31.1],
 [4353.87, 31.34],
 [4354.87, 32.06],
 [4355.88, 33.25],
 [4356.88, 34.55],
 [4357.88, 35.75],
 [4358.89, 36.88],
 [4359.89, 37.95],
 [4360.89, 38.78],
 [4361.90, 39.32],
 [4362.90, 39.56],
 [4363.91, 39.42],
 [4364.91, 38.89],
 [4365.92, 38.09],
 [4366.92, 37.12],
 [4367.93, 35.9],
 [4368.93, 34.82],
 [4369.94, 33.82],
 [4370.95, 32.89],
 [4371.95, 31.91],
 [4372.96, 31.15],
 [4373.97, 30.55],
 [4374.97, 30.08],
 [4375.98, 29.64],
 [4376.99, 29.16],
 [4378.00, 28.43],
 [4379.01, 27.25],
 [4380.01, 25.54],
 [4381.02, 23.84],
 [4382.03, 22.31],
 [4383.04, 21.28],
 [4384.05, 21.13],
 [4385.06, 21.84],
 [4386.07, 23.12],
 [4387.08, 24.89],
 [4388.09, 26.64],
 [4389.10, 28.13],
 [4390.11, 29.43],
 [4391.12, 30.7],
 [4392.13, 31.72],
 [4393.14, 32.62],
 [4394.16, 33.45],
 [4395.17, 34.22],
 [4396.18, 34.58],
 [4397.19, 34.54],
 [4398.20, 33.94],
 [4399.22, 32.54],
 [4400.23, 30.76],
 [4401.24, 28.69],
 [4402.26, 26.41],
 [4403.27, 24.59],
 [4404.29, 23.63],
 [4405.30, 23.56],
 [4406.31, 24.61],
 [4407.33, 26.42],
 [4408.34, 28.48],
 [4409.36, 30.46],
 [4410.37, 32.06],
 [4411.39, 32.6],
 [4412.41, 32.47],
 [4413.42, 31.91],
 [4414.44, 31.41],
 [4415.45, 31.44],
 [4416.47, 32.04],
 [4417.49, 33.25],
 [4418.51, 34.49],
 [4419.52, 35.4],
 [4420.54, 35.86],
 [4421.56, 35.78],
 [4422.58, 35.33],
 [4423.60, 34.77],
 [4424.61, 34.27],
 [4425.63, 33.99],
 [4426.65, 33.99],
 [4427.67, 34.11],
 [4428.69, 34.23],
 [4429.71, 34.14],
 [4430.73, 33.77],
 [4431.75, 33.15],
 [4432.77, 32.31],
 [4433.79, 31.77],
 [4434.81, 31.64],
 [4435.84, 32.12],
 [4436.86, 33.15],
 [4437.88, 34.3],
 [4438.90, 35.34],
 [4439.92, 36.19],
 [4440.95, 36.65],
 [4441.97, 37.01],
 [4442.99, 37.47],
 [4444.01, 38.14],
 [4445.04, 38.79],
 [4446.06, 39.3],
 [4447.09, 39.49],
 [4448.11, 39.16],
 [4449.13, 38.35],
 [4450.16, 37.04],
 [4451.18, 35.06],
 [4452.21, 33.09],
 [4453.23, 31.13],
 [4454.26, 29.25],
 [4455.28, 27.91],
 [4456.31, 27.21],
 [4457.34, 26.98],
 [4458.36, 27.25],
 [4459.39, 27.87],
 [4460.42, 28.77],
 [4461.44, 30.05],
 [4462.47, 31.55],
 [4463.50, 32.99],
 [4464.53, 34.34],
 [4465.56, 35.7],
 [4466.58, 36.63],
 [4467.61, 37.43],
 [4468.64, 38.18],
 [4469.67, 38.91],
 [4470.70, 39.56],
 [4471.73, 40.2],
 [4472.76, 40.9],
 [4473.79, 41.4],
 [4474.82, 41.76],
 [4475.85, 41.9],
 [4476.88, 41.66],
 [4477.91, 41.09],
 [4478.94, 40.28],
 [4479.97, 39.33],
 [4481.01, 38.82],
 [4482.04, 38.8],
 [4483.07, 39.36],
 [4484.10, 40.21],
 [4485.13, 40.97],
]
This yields 1.71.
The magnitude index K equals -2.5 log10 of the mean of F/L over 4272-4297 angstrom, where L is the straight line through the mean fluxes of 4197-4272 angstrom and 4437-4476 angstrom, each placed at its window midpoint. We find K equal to 0.16 mag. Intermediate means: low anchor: 20.3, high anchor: 35.3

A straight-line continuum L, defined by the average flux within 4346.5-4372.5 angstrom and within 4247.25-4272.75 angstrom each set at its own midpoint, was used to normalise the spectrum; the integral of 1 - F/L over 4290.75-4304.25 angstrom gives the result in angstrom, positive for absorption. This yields 3.77 angstrom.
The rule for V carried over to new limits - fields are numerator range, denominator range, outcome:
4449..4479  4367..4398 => 1.24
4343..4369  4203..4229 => 1.90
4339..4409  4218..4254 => 1.75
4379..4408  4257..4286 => 1.36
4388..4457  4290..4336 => 1.41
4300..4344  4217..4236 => 1.70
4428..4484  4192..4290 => 1.92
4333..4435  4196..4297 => 1.67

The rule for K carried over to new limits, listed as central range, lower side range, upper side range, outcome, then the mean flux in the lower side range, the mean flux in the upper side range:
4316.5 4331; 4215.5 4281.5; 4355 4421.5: -0.099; 19.9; 31.1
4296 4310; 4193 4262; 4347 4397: 0.392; 20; 31.7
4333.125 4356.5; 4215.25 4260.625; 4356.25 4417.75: -0.184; 19.2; 30.9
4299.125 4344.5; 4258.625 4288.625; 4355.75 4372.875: 0.116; 21.6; 36.4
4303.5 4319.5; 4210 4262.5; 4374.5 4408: 0.011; 19.7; 27.9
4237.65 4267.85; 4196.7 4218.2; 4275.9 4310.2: -0.058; 21.7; 20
